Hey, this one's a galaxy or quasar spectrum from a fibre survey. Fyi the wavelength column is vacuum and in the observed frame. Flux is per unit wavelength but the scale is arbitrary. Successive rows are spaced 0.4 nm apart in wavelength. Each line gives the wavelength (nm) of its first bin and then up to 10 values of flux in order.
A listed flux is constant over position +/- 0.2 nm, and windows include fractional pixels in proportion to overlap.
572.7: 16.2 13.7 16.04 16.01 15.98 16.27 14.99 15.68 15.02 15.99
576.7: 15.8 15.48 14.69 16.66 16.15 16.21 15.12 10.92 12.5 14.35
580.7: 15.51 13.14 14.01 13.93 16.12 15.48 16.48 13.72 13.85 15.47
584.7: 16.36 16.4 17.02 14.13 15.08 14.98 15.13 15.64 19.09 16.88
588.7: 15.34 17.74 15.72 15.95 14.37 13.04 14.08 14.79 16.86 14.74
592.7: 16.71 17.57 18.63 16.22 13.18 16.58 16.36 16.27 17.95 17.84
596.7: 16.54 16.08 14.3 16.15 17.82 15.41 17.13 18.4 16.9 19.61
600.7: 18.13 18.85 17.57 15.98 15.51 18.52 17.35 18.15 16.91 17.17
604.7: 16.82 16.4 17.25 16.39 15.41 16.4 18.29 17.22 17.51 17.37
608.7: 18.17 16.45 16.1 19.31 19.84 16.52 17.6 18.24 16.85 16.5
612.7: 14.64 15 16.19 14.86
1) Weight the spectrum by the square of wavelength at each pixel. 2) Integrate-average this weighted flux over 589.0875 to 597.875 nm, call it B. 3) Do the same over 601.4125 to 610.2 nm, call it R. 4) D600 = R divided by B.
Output 1.12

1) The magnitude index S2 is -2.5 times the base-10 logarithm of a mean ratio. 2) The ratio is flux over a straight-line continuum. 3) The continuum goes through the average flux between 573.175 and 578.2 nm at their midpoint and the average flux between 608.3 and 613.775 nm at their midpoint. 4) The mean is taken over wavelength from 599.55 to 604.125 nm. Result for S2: -0.06 mag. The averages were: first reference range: 15.7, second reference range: 17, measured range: 17.6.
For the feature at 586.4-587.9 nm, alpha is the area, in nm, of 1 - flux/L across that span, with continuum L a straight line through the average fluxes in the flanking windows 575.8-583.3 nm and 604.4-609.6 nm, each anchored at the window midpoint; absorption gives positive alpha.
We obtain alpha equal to -0.03 nm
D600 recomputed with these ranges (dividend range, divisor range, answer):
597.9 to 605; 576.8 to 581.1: 1.28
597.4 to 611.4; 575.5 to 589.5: 1.21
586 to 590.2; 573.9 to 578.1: 1.07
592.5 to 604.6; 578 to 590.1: 1.17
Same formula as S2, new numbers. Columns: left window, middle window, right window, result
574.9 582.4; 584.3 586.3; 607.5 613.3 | -0.04 mag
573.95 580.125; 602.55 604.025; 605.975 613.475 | -0.07 mag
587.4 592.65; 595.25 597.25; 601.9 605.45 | -0.04 mag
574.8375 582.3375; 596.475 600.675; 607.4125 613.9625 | -0.05 mag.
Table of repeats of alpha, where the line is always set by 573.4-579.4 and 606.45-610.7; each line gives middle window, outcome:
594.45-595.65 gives 0.04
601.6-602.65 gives 0.05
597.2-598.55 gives 0.07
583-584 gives 0.09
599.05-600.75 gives -0.10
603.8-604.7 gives 0.02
